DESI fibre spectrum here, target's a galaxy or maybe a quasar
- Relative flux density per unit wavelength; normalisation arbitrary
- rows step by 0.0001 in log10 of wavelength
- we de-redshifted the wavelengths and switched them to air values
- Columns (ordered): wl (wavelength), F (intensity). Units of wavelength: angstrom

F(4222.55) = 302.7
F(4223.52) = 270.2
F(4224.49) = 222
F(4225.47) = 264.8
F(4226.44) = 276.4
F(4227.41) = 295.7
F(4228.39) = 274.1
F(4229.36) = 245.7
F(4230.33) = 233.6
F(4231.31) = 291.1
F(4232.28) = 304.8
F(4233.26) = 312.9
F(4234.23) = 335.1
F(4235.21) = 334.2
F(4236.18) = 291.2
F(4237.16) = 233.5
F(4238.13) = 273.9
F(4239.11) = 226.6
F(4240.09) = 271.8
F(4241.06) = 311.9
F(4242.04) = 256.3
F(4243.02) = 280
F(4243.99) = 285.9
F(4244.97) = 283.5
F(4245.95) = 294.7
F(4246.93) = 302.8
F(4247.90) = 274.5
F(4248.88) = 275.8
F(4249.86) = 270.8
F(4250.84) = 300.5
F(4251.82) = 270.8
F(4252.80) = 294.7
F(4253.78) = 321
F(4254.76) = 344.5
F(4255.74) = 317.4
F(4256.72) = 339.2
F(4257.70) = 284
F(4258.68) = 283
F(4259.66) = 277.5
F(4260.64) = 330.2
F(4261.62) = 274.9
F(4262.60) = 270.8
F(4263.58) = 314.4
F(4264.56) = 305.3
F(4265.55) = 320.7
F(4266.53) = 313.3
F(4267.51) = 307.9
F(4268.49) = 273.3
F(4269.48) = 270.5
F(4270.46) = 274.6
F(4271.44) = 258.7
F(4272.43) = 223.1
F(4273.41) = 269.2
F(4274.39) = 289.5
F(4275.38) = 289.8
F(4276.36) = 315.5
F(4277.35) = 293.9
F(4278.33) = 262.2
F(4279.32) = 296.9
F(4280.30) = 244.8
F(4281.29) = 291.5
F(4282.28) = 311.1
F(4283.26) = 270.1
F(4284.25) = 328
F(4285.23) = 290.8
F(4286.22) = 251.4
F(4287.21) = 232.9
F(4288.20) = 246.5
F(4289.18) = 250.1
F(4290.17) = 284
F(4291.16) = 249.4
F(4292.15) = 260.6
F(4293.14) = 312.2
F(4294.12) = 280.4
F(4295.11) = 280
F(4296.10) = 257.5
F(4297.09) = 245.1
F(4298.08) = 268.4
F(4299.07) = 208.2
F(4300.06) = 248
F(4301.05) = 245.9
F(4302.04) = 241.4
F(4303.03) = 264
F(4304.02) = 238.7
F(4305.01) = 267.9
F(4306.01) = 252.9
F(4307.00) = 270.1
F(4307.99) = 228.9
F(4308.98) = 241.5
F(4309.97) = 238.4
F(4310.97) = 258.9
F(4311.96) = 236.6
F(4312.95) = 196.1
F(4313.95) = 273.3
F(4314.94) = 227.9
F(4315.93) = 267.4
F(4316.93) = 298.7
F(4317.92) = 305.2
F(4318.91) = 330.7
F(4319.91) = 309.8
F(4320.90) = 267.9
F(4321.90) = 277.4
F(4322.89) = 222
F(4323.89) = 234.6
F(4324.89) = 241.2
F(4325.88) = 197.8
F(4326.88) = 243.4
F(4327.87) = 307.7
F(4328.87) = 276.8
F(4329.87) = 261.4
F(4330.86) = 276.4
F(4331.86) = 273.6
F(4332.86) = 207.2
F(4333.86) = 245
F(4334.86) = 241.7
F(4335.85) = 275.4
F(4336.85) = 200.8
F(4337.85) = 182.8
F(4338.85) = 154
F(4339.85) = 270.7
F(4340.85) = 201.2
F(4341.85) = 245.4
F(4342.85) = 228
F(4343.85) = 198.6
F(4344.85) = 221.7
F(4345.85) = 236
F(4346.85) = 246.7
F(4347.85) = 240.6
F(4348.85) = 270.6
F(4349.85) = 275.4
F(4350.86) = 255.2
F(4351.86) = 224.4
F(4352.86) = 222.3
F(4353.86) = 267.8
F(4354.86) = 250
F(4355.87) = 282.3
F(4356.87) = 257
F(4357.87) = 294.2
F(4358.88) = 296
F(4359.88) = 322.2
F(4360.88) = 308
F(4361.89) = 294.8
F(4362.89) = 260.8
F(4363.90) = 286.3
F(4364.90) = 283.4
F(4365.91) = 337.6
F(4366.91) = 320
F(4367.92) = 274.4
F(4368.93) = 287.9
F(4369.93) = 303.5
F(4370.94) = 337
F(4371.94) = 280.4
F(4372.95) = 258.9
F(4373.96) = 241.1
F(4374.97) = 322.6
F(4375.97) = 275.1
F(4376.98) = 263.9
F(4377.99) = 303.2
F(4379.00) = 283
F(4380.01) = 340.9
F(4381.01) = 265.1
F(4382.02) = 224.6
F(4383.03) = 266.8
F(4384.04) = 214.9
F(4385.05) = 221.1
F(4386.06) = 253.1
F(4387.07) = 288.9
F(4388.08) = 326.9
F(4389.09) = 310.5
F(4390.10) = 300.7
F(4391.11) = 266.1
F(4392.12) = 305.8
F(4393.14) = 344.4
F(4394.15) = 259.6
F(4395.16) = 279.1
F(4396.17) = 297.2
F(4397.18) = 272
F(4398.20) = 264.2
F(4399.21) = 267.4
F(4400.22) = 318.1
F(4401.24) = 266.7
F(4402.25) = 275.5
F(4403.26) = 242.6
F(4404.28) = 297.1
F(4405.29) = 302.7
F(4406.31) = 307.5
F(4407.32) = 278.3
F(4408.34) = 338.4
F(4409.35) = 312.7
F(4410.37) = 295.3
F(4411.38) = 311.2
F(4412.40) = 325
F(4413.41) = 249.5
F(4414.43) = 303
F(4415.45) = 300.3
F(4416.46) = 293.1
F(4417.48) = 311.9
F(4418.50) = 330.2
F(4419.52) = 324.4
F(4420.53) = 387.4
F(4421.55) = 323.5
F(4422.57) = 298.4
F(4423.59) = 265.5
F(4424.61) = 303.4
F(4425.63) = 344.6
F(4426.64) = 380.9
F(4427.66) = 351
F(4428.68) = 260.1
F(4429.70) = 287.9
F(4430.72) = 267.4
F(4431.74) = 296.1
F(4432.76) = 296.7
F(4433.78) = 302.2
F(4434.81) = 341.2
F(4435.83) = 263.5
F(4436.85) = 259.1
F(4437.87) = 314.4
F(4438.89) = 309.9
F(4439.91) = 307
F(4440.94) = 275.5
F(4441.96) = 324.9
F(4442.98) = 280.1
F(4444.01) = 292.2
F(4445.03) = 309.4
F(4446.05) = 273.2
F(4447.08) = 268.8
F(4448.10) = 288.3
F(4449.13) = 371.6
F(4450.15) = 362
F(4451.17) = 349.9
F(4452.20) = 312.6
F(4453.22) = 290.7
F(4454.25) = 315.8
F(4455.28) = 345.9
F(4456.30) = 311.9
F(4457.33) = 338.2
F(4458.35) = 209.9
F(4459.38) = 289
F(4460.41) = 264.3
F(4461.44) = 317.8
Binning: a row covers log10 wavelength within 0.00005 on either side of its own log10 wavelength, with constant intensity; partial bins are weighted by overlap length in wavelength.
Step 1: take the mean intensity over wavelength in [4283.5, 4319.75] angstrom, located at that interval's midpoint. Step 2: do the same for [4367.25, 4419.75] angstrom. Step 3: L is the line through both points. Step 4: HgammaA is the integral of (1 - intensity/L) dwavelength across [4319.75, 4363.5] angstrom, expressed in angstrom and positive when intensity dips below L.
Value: 3.5 angstrom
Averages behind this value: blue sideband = 261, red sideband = 288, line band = 251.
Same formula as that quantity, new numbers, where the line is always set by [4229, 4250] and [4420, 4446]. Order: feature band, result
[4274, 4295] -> 0.6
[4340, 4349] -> 1.9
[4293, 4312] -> 2.4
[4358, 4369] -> 0.0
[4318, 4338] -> 2.5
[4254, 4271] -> -0.9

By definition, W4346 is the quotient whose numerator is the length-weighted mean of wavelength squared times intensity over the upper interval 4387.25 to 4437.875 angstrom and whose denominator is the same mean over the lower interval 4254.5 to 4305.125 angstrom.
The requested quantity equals 1.1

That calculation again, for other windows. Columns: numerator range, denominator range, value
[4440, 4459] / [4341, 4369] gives 1.20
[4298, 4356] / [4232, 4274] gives 0.89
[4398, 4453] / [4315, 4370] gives 1.21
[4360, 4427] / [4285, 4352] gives 1.21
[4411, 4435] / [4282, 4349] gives 1.29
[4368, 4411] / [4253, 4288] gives 1.04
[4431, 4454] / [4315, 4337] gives 1.22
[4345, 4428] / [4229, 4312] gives 1.10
